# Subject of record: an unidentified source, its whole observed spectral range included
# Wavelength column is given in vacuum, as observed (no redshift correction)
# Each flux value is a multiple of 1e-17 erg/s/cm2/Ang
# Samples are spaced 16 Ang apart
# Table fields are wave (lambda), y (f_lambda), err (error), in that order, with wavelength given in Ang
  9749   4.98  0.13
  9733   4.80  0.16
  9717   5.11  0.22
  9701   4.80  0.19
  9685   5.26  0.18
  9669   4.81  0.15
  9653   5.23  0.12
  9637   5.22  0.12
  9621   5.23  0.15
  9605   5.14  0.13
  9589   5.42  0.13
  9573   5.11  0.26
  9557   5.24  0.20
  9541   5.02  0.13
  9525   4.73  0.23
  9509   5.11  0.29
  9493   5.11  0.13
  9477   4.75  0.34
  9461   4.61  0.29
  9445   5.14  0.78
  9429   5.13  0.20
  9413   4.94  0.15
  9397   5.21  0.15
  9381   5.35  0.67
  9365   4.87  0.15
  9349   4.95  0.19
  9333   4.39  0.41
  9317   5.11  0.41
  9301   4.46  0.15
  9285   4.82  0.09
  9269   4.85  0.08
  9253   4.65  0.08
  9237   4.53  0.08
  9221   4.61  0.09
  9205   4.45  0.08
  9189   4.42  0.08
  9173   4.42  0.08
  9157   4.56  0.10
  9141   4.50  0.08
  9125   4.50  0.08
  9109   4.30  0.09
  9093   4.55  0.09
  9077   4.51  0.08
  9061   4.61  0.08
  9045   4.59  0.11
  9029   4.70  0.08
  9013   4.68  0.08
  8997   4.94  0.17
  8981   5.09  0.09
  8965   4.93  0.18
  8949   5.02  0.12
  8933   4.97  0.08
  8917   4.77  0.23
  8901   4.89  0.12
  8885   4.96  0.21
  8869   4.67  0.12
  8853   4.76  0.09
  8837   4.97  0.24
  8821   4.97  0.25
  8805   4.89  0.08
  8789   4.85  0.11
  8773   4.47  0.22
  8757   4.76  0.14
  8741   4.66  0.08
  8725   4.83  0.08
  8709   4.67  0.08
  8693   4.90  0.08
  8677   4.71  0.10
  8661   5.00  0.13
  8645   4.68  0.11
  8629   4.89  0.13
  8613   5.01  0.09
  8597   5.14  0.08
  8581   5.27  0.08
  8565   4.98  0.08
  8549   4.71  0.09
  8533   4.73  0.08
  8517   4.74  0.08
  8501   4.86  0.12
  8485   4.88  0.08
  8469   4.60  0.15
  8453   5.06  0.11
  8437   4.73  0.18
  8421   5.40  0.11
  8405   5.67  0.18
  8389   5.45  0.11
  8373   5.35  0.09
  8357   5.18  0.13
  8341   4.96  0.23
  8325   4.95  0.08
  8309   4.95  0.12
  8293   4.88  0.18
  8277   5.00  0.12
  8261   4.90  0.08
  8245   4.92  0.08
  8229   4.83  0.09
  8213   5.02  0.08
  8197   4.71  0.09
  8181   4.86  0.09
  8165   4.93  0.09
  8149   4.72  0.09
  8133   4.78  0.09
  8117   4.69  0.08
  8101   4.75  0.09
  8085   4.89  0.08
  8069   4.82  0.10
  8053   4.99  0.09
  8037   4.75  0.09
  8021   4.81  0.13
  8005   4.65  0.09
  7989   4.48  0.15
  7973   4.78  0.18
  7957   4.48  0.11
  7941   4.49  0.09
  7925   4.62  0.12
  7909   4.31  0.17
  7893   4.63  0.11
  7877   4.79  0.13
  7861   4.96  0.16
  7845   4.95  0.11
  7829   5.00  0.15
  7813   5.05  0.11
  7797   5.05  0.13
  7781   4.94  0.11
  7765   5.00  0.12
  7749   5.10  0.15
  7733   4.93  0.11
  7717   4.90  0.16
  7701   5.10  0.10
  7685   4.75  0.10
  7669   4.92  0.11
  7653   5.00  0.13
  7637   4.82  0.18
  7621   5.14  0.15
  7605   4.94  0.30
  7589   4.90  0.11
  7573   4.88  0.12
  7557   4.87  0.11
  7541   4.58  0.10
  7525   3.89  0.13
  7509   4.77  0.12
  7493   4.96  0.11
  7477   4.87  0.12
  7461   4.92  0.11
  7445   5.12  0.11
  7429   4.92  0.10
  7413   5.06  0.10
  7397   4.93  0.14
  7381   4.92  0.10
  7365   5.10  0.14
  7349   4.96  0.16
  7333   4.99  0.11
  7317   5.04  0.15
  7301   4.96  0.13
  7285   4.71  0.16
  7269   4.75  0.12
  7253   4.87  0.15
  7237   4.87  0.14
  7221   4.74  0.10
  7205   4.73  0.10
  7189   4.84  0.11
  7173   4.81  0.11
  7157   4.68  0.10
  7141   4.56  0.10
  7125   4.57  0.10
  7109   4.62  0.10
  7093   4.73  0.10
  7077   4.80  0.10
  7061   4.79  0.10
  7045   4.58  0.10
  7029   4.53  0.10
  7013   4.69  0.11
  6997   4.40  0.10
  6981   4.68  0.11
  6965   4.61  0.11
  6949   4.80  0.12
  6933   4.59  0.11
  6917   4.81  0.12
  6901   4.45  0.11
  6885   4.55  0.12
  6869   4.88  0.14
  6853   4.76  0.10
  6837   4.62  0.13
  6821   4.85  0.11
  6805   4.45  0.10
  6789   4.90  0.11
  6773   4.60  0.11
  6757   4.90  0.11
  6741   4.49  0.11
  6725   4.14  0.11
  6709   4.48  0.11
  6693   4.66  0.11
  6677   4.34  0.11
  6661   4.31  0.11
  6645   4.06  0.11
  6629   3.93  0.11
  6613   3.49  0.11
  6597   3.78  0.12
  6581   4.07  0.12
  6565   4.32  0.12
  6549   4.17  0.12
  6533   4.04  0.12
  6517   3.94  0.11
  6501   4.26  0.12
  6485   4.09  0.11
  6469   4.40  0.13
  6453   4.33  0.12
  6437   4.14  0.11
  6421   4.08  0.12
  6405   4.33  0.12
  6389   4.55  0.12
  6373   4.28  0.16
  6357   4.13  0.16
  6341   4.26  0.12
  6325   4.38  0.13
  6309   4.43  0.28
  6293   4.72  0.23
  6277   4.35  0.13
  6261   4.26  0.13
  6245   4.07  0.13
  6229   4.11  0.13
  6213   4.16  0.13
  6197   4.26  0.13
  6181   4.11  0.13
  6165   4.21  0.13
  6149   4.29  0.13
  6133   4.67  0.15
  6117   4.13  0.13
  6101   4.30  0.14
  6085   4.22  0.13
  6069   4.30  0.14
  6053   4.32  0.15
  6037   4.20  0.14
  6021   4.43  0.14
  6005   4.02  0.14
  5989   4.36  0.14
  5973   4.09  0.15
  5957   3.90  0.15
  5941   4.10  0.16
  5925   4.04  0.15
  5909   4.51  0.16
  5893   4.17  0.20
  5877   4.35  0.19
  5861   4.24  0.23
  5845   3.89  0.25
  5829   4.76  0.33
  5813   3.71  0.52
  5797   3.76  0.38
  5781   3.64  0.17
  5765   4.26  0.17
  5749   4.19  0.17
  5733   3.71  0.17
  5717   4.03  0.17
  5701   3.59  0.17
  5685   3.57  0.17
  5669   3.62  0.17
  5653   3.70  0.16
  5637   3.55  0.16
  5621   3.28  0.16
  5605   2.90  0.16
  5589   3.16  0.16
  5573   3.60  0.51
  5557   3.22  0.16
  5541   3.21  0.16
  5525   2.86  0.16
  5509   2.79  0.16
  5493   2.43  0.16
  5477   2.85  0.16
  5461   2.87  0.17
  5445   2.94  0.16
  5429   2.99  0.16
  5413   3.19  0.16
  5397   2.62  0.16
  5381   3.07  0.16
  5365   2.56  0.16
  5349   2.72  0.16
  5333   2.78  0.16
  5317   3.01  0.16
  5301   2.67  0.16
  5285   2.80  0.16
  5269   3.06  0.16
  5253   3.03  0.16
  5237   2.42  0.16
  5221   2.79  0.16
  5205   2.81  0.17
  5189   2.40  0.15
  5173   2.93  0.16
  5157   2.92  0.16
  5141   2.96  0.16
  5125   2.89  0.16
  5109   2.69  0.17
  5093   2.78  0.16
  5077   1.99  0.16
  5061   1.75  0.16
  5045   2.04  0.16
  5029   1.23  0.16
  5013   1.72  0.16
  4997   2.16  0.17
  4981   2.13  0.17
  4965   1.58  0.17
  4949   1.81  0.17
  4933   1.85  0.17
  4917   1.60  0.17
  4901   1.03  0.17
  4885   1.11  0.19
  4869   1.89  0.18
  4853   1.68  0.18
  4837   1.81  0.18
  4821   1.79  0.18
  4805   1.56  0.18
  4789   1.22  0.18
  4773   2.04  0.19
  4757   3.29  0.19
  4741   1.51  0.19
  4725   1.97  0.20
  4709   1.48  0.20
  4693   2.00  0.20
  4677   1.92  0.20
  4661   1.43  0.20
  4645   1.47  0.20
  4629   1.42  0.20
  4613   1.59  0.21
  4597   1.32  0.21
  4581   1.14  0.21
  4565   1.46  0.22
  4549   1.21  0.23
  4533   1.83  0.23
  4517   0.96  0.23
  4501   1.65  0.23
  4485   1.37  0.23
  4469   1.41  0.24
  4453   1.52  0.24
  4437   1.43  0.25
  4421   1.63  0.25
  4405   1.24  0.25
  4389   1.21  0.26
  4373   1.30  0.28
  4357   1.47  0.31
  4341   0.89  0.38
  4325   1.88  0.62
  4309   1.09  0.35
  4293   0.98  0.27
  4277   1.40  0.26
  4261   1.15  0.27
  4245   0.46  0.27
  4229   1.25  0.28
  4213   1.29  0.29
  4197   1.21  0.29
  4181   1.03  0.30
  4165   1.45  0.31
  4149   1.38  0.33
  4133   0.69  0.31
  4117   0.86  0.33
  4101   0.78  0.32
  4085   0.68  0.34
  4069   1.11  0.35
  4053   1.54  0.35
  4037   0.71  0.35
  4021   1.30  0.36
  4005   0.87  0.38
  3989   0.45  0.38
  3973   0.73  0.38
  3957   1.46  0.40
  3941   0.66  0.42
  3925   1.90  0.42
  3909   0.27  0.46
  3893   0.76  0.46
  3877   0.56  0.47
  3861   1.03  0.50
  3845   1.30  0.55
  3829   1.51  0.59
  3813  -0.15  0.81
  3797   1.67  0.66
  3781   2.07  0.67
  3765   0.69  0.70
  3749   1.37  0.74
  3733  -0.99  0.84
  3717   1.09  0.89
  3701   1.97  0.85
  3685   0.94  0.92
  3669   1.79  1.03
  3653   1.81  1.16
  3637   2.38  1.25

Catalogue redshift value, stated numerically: 0.277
